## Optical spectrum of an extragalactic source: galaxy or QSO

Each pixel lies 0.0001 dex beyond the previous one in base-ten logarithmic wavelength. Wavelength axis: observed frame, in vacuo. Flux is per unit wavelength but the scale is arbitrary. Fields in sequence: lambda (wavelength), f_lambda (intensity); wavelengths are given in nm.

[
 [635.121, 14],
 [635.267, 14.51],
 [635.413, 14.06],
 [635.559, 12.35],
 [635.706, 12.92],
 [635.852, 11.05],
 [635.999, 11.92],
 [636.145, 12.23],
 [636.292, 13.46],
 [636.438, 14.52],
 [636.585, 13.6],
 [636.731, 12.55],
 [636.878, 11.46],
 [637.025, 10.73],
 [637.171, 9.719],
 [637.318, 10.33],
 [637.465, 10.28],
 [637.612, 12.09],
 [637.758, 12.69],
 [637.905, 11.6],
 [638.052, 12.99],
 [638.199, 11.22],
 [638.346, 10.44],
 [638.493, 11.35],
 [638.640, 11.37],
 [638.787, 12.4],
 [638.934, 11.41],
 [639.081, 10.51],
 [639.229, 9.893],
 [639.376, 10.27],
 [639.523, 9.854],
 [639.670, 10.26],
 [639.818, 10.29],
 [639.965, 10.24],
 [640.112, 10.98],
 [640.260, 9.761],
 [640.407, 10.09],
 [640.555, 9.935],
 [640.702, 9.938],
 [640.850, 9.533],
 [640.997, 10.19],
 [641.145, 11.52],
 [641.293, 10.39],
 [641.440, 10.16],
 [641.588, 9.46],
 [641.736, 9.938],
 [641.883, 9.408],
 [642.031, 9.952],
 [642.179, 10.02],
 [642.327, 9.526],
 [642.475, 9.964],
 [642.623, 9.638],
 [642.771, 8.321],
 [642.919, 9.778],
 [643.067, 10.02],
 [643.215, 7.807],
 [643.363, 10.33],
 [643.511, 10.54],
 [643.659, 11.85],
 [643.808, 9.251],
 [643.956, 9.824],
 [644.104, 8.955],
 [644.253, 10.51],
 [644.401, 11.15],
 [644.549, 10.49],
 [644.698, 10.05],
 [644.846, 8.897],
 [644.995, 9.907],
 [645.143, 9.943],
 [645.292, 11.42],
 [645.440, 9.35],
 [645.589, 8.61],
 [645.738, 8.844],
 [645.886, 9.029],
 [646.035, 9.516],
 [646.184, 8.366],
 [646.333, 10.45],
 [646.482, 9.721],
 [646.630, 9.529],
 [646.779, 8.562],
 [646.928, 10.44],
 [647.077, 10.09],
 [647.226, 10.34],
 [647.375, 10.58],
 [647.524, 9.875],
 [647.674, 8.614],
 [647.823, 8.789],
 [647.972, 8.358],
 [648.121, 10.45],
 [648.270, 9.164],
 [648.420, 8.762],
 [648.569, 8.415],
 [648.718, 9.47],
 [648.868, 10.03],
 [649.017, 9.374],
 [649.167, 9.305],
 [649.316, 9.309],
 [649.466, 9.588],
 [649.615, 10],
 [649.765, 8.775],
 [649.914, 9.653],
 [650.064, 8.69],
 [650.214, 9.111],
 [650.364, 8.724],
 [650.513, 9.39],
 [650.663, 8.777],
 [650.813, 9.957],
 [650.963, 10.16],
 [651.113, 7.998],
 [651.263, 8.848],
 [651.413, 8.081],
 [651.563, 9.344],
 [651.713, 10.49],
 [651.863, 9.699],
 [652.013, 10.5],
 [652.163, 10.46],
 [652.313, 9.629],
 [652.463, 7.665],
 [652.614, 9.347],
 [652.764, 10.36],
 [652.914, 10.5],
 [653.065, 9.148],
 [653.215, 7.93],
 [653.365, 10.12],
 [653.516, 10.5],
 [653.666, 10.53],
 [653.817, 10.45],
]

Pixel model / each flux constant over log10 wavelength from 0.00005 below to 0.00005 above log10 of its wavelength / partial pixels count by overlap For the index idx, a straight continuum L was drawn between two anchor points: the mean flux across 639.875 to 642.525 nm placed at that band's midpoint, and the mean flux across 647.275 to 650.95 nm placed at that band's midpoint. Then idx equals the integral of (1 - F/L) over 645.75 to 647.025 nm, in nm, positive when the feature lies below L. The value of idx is 0.02 nm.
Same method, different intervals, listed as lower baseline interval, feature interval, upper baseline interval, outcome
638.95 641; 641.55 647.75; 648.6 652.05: 0.03 nm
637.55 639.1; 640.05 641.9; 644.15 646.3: 0.14 nm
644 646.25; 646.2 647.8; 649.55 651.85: -0.04 nm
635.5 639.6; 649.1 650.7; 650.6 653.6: 0.10 nm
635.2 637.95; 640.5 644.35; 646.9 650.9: 0.35 nm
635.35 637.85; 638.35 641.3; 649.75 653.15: 0.26 nm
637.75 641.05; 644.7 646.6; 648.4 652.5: 0.08 nm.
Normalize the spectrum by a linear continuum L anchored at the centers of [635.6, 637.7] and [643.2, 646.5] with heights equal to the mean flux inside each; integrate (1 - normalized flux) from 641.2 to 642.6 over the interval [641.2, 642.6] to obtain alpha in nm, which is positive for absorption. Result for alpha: 0.09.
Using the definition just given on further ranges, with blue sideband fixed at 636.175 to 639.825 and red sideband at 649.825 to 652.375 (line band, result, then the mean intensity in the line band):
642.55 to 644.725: 0.134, 9.9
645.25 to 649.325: 0.219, 9.44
